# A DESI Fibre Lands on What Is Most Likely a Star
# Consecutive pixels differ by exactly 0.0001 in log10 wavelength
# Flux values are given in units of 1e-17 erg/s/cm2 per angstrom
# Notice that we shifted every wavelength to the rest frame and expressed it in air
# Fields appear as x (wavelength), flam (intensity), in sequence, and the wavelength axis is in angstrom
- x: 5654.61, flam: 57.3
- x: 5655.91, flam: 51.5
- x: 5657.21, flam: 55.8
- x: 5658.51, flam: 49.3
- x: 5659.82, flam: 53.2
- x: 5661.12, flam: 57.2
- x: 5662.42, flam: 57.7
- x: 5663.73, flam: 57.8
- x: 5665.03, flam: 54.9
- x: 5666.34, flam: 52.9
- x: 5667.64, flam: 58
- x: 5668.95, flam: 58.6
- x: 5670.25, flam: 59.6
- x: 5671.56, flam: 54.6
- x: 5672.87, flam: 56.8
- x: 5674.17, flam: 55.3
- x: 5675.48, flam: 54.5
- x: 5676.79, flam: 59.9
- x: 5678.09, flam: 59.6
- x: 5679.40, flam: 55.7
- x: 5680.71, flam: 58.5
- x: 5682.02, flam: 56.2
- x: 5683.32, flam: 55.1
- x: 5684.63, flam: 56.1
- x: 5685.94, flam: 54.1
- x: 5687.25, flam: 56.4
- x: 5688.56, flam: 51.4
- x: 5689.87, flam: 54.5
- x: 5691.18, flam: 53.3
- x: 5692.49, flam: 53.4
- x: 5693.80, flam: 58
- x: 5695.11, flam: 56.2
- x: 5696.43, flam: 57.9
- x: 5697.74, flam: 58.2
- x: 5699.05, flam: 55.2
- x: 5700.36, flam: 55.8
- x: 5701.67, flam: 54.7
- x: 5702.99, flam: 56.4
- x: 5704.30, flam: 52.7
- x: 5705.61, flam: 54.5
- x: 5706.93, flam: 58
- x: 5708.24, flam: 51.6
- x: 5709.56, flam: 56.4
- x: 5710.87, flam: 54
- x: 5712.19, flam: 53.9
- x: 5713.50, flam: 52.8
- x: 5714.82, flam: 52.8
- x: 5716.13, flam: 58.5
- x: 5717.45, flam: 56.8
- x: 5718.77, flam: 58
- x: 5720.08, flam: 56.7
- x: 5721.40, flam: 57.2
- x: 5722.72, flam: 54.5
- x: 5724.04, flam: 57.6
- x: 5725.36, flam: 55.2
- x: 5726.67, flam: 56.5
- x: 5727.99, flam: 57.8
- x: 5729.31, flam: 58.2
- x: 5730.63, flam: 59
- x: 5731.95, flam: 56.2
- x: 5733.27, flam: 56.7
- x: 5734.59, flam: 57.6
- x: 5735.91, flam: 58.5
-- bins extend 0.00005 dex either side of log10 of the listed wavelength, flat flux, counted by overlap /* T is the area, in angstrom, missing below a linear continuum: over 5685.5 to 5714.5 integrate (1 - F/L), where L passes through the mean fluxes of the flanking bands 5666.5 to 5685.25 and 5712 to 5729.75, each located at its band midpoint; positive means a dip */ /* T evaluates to 0.82 angstrom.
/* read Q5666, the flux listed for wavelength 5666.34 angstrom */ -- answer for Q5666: 52.9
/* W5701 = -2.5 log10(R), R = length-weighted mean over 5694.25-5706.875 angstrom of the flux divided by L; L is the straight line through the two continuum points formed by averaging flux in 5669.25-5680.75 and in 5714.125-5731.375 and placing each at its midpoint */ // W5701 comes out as 0.02 mag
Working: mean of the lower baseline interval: 57.1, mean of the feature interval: 55.9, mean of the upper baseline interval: 56.8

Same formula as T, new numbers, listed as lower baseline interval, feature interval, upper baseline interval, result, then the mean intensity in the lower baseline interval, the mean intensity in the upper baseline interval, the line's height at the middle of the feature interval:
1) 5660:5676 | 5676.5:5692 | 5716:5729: 0.2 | 56.4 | 56.8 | 56.5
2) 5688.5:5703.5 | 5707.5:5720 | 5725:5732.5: 0.3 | 55.6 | 57.3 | 56.5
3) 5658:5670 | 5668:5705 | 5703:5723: -0.3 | 55.7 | 55.3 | 55.5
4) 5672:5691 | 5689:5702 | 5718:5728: 0.1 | 55.9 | 56.6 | 56.2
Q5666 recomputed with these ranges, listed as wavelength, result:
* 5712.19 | 53.9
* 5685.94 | 54.1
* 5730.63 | 59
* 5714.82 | 52.8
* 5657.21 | 55.8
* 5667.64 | 58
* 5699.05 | 55.2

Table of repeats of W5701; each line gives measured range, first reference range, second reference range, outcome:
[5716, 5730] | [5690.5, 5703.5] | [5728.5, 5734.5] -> 0.00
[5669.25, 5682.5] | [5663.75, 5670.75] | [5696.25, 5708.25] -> -0.01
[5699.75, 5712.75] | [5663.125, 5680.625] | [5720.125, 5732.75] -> 0.04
